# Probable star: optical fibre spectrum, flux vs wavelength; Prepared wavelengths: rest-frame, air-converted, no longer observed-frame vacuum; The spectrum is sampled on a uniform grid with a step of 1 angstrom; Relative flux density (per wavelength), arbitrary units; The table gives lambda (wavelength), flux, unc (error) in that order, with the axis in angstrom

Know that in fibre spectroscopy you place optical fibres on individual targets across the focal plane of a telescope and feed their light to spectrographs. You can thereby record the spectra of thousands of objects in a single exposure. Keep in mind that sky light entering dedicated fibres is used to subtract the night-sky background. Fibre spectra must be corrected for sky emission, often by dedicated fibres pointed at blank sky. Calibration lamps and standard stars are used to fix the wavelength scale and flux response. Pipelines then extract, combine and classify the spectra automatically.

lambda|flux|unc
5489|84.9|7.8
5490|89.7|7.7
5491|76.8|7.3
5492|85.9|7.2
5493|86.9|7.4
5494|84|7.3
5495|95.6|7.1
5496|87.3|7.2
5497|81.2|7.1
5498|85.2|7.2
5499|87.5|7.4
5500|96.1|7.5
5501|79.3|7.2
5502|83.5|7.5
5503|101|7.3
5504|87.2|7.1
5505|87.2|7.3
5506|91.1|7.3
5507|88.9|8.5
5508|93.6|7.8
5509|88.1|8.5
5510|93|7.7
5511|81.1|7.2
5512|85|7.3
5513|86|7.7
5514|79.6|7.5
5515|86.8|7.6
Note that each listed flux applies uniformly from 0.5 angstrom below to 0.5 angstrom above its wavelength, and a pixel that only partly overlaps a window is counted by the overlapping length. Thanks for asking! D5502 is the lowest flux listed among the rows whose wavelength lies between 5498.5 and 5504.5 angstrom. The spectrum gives 79.3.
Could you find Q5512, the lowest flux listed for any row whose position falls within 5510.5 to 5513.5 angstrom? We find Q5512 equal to 81.1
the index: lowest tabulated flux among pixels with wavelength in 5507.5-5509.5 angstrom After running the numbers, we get 88.1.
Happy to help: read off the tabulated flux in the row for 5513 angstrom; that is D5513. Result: 86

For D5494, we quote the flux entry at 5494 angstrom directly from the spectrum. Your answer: 84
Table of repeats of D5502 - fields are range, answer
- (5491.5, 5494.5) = 84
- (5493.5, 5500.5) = 81.2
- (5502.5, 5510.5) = 87.2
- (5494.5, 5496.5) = 87.3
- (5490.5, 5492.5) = 76.8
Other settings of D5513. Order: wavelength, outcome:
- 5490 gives 89.7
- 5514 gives 79.6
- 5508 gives 93.6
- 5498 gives 85.2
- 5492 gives 85.9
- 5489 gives 84.9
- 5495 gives 95.6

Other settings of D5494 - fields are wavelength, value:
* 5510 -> 93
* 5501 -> 79.3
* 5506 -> 91.1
